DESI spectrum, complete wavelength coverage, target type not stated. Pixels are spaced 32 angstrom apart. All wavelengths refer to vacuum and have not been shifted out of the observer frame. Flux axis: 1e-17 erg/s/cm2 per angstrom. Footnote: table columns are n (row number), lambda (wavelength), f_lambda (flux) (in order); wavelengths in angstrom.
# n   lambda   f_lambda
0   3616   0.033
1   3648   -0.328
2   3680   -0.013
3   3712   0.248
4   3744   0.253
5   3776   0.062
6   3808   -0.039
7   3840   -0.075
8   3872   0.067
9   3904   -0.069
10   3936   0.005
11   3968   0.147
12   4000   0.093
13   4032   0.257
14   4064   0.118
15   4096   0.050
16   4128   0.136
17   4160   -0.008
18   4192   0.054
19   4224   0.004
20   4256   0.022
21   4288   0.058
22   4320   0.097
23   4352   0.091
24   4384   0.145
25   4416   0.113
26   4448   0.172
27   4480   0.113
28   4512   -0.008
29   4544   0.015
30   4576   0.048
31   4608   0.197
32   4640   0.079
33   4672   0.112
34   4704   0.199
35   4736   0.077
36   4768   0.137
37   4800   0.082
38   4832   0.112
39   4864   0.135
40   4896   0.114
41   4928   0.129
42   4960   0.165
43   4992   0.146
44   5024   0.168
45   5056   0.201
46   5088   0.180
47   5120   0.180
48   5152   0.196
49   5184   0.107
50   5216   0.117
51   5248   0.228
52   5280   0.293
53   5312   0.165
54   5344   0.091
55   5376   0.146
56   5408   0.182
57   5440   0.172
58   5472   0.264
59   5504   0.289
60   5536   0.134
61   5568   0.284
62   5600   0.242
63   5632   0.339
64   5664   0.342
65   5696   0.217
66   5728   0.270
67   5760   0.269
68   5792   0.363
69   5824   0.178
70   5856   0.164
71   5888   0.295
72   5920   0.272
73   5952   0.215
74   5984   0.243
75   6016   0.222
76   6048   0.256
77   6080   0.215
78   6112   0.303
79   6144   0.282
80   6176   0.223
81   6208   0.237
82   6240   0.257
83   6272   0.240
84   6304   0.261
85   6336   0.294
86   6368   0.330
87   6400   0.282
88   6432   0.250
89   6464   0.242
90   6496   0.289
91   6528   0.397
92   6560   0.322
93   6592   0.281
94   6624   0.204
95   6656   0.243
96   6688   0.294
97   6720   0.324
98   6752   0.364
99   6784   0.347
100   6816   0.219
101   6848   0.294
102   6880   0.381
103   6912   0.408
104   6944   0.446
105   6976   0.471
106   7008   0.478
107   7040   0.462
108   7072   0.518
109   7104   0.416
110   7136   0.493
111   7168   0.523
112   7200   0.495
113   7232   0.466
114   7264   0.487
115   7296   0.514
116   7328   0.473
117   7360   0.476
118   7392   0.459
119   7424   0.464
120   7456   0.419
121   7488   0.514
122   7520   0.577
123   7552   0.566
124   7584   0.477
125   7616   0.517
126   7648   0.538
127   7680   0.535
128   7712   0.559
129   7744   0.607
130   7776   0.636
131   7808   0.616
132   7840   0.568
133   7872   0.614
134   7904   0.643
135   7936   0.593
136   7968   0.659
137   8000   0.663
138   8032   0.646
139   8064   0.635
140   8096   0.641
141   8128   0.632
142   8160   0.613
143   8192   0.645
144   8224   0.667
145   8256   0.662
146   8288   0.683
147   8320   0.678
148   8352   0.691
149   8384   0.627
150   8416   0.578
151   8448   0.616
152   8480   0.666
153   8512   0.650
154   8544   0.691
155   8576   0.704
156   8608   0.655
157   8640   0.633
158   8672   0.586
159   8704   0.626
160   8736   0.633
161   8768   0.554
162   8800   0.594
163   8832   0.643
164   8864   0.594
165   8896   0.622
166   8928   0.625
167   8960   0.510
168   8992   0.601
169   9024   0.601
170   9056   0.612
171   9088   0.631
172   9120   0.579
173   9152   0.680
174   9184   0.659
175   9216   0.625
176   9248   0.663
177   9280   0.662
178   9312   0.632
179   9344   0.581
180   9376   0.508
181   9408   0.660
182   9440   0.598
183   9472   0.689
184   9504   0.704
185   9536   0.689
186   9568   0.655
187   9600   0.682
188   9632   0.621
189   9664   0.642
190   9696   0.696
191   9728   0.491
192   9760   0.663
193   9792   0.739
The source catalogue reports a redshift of 0.73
